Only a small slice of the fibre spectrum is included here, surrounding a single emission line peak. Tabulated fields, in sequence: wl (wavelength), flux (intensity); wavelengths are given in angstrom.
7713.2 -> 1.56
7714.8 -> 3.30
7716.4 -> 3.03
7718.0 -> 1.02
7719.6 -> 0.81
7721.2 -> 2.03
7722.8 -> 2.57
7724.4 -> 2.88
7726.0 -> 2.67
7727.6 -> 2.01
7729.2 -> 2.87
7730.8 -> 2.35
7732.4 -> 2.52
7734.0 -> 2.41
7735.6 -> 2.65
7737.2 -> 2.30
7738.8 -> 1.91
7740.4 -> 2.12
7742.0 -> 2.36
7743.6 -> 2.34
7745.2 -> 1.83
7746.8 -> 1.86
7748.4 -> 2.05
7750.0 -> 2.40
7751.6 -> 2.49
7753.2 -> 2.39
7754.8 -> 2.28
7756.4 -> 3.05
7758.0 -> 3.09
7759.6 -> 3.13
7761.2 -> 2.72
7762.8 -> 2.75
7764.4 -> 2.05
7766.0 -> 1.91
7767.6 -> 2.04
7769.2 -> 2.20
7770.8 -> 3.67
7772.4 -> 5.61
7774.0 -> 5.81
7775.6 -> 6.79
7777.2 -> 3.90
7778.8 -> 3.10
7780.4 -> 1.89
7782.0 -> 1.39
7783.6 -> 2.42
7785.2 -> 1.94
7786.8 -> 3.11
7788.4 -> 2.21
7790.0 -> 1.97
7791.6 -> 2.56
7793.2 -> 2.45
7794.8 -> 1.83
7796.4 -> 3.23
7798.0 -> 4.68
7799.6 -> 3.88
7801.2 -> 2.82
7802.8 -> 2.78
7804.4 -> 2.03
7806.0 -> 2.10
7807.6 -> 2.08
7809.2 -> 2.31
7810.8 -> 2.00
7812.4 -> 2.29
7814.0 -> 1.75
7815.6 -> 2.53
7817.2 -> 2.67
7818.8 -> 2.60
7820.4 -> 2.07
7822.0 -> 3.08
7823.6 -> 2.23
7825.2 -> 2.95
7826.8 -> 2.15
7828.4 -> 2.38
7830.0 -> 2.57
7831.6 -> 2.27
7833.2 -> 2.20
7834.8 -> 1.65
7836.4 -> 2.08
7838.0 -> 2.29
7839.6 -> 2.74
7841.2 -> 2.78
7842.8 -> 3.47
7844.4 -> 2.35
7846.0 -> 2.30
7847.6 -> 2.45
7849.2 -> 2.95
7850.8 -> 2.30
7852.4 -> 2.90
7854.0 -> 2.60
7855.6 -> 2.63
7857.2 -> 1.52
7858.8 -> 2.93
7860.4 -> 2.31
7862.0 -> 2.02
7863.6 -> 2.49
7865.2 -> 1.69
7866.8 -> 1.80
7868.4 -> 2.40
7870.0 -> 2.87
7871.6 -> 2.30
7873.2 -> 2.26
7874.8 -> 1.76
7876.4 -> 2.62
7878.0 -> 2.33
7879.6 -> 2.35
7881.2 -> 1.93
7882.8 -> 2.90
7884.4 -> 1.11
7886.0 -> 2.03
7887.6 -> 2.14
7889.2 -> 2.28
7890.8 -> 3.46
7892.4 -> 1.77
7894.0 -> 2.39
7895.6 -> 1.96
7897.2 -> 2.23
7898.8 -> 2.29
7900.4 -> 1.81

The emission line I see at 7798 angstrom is [N II]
